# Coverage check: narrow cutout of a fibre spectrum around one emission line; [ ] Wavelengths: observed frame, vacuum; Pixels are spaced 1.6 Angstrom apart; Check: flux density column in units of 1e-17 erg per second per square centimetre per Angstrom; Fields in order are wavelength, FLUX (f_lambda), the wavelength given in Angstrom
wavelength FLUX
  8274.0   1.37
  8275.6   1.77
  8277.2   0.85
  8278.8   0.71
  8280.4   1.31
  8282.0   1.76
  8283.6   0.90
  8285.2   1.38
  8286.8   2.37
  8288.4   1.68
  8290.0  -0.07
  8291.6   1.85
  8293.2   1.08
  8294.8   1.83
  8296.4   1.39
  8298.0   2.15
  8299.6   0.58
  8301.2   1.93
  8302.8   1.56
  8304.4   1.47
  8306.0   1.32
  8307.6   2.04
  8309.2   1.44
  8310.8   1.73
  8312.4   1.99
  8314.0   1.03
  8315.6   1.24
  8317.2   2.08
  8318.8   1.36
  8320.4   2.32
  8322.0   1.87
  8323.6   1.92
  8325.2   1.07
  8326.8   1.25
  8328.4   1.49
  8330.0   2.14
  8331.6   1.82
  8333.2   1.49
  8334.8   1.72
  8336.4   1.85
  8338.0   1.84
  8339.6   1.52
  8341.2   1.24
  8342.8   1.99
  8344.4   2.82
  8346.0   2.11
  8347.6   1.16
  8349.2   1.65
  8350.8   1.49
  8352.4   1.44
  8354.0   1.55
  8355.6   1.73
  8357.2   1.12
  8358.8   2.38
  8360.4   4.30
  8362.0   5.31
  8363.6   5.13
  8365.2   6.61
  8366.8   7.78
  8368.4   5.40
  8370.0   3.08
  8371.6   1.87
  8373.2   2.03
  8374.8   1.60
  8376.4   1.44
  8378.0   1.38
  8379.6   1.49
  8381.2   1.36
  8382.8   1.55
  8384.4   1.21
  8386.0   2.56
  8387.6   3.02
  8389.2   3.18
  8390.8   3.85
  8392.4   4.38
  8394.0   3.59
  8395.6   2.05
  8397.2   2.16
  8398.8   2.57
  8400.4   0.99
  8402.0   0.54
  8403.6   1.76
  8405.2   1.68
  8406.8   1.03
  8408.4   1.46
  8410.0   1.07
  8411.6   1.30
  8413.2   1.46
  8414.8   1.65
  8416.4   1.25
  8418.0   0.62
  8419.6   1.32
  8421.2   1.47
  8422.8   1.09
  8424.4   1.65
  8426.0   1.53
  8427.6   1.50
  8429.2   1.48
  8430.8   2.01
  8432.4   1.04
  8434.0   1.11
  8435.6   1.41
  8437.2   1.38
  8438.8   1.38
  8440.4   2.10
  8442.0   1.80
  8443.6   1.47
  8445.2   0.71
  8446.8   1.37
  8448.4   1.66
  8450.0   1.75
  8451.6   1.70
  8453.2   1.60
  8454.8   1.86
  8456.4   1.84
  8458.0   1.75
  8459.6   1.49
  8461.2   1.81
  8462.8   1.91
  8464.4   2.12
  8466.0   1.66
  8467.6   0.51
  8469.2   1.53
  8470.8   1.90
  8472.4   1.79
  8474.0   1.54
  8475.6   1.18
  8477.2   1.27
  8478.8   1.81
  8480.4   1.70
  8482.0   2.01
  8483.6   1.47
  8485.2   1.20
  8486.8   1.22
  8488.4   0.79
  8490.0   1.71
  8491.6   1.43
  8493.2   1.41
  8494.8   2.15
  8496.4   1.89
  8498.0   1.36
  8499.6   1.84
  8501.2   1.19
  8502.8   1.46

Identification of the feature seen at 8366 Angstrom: H-alpha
